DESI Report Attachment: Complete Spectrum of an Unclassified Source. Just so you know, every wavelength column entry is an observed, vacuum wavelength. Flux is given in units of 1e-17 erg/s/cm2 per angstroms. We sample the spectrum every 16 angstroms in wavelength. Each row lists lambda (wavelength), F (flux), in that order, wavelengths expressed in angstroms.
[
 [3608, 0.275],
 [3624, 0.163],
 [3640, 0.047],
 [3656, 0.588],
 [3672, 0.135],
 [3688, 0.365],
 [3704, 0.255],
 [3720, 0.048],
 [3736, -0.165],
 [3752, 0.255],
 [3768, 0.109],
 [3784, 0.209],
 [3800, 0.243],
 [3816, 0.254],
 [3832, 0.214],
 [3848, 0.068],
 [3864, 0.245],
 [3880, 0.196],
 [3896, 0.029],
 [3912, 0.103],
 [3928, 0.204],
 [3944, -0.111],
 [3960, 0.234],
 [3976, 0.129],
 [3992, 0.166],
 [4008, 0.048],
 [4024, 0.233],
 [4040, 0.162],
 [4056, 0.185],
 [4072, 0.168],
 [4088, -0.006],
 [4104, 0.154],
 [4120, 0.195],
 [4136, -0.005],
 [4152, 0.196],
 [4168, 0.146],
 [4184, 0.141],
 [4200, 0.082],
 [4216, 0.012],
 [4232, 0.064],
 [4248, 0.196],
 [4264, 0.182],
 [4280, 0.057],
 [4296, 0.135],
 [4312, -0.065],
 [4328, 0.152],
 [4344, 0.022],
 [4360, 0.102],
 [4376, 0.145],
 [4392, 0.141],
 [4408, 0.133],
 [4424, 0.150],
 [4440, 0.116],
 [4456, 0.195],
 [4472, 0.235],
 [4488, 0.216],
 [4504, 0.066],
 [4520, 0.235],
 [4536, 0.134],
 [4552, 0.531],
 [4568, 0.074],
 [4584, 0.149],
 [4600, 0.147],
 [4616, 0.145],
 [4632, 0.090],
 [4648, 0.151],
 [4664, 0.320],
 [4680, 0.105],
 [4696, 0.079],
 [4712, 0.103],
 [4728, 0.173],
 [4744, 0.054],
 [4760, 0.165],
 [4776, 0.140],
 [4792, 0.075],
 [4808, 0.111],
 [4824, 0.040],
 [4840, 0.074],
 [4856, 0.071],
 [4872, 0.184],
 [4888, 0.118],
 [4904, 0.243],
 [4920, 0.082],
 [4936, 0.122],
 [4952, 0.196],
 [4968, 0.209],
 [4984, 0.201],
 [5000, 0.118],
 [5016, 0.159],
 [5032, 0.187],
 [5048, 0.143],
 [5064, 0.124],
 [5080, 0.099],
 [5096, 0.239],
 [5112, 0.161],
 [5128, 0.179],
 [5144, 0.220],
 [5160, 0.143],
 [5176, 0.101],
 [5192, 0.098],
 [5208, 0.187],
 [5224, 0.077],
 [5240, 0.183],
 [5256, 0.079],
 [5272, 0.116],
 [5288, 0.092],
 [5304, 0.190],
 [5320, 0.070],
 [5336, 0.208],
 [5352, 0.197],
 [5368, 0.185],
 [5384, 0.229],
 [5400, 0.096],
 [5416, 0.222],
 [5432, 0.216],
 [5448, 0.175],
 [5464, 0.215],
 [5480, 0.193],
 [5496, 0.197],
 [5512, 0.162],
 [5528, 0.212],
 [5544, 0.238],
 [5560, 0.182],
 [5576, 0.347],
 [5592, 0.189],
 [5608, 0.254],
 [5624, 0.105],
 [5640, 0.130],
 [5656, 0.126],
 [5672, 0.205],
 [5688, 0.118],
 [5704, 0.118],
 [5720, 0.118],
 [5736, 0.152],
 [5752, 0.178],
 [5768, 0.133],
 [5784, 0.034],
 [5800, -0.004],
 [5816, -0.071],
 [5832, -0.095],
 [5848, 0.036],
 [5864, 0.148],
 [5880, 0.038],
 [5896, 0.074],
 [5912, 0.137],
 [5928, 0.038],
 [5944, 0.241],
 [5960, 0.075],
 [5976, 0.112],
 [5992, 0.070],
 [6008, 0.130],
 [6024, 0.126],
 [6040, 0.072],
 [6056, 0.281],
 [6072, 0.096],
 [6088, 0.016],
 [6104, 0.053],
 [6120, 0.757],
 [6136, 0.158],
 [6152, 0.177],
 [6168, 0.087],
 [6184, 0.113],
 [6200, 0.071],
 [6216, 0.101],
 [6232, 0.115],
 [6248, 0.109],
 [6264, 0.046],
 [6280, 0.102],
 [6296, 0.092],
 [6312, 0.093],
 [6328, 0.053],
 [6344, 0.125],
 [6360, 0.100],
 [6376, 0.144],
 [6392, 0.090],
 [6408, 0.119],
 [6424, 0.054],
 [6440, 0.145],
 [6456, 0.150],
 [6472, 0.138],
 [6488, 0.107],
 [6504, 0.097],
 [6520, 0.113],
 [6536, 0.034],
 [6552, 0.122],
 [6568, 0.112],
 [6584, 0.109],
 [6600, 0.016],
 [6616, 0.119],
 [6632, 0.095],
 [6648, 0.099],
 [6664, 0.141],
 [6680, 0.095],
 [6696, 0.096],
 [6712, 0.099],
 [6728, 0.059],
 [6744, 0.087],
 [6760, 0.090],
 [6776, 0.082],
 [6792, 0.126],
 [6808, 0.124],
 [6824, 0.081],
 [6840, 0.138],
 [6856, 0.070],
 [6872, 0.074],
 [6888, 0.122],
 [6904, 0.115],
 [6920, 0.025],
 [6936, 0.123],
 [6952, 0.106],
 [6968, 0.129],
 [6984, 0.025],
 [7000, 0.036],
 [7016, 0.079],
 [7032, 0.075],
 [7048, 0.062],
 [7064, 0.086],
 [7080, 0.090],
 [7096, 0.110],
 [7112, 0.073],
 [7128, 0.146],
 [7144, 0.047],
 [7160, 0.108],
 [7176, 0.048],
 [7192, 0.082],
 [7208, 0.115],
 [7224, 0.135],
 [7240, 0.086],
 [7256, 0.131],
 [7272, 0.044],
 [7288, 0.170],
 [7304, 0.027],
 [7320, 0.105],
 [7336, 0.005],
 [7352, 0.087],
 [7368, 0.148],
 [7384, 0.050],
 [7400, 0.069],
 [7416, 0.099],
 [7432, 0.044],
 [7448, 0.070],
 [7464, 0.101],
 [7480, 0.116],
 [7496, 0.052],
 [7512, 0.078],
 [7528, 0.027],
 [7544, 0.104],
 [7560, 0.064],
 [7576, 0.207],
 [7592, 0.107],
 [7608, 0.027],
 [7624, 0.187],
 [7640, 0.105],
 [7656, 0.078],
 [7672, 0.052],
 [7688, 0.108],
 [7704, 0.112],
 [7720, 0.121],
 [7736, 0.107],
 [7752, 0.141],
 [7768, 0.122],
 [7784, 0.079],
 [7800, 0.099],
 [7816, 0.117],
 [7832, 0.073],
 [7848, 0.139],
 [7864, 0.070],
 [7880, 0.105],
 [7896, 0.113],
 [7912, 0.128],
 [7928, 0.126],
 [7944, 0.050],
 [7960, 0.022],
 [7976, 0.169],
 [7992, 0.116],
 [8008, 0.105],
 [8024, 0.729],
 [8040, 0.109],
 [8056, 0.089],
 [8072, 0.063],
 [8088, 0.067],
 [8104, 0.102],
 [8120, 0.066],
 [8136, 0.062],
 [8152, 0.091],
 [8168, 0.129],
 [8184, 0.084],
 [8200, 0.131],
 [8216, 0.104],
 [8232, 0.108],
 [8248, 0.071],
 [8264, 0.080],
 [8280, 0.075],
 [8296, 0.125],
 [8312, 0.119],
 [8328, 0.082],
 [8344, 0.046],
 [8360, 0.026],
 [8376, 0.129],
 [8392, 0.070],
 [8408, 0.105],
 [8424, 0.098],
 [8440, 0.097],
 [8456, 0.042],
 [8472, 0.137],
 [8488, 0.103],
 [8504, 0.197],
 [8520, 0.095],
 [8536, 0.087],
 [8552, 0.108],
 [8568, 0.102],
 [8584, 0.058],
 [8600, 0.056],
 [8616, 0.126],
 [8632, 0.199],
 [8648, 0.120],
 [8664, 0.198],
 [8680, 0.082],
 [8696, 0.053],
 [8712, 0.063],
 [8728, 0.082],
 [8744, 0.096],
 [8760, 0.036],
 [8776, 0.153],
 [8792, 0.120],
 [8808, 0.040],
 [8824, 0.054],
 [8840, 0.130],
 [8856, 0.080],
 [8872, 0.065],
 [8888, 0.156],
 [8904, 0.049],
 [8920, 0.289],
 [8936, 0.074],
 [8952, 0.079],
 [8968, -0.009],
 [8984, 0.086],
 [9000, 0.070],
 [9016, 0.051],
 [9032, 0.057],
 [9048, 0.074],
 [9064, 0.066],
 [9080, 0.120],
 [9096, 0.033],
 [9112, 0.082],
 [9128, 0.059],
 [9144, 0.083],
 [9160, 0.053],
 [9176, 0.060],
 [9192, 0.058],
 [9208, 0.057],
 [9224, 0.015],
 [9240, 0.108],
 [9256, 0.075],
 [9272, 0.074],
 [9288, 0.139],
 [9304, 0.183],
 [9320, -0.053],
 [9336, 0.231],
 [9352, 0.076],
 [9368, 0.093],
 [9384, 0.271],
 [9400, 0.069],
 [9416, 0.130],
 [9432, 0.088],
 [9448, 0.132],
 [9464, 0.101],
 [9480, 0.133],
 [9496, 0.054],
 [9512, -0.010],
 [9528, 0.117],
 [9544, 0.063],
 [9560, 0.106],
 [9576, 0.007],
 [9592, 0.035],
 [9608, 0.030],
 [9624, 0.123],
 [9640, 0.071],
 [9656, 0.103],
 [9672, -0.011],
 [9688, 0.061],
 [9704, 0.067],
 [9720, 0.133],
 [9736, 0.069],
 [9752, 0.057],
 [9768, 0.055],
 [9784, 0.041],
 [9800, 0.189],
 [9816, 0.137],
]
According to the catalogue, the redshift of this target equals 0.22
